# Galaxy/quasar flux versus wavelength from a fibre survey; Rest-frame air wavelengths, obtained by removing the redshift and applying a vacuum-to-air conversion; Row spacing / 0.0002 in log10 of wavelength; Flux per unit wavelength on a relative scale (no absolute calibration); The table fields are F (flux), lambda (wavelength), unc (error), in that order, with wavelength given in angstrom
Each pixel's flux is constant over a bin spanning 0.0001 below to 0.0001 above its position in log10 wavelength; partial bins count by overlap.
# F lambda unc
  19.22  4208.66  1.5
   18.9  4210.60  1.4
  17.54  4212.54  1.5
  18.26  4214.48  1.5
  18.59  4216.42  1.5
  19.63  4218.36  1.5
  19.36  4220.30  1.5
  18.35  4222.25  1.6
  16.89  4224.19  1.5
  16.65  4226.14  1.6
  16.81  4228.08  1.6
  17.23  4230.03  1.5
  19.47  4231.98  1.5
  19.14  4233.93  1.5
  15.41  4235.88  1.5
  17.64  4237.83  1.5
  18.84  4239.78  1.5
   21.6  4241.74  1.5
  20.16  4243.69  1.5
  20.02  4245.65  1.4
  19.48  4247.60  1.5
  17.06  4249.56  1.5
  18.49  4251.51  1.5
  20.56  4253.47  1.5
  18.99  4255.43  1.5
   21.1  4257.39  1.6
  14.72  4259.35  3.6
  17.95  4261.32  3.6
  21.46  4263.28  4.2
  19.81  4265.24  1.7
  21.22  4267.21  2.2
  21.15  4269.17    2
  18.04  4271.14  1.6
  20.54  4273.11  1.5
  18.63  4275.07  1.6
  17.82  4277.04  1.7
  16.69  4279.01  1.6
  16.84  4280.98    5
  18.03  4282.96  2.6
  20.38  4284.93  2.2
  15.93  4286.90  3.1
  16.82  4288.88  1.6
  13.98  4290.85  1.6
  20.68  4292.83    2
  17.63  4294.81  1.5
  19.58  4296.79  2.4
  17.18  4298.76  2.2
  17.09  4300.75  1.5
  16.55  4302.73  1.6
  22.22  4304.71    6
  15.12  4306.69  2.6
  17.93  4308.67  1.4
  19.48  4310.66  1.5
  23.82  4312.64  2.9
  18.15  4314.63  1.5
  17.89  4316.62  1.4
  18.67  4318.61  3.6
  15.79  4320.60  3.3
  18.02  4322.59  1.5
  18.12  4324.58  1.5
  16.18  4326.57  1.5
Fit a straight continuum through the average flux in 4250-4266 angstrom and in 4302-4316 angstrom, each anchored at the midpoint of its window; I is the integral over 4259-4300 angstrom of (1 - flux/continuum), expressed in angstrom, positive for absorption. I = 1.5 angstrom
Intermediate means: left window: 19.1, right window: 19.1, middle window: 18.4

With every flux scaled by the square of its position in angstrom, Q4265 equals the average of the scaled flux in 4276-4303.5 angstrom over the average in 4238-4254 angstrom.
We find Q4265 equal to 0.92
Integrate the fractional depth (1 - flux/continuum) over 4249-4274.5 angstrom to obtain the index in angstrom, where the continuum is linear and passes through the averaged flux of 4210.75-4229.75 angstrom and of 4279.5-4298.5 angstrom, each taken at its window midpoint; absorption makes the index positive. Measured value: -2.15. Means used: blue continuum 18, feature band 19.3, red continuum 17.7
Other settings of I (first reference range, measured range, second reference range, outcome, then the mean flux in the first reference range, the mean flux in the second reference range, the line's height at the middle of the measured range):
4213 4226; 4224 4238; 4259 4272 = 0.9 angstrom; 18.4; 19.4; 18.6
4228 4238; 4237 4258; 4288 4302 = -2.1 angstrom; 17.7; 17.6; 17.7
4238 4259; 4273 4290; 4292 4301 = 0.9 angstrom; 19.4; 18.5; 18.8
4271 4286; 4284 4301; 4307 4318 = 0.9 angstrom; 18.4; 19.2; 18.7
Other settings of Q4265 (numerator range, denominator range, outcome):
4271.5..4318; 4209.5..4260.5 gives 1.01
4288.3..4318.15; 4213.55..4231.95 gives 1.05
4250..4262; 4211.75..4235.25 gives 1.04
